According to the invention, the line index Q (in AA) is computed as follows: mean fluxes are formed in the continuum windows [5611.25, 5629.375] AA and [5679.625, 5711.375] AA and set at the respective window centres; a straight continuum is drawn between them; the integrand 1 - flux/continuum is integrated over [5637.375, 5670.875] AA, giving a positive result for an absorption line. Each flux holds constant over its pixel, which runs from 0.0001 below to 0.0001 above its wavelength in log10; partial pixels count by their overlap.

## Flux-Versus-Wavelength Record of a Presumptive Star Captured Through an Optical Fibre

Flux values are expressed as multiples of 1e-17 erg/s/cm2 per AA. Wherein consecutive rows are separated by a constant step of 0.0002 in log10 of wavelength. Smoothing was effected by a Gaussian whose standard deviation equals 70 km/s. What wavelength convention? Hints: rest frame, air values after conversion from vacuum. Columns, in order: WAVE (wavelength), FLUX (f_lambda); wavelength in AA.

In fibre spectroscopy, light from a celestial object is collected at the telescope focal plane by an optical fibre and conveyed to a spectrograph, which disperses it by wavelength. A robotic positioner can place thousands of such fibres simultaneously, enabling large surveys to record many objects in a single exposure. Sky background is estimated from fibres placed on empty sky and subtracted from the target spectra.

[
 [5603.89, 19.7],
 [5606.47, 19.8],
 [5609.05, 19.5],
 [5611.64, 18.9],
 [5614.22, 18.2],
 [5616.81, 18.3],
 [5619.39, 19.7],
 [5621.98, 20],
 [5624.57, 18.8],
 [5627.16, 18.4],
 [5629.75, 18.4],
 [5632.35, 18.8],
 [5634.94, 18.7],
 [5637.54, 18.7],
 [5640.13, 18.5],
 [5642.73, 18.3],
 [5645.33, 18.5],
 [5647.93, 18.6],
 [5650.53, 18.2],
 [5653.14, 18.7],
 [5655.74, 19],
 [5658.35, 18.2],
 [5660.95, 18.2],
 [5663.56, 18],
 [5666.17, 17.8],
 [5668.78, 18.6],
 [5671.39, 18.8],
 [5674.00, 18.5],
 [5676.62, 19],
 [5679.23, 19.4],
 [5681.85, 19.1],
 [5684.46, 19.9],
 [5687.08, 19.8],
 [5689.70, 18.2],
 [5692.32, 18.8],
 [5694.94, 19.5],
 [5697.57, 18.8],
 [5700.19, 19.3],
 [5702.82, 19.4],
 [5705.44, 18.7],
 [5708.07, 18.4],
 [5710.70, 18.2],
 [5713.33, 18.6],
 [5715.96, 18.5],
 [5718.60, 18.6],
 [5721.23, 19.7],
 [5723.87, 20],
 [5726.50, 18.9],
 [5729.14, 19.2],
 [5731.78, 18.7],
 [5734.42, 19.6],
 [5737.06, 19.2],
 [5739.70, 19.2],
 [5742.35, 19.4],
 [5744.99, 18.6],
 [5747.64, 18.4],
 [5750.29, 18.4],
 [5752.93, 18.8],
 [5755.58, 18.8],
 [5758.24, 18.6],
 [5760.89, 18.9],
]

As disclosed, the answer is 1.0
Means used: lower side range 18.9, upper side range 19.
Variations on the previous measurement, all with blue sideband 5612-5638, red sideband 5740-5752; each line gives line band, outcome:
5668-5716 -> -0.4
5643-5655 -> 0.2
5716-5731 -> -0.3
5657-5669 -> 0.4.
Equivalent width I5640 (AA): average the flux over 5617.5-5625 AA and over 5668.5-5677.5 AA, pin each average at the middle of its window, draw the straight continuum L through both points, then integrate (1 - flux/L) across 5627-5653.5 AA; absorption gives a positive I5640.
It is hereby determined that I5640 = 0.9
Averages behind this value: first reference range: 19.5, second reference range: 18.7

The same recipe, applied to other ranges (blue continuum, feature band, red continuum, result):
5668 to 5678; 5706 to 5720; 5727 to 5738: 0.4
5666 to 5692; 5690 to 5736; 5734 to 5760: -0.2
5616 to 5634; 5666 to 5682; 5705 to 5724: 0.0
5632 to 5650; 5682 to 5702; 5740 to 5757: -0.6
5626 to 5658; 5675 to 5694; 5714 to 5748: -0.4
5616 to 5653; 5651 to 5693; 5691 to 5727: 0.2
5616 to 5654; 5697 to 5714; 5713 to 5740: 0.2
